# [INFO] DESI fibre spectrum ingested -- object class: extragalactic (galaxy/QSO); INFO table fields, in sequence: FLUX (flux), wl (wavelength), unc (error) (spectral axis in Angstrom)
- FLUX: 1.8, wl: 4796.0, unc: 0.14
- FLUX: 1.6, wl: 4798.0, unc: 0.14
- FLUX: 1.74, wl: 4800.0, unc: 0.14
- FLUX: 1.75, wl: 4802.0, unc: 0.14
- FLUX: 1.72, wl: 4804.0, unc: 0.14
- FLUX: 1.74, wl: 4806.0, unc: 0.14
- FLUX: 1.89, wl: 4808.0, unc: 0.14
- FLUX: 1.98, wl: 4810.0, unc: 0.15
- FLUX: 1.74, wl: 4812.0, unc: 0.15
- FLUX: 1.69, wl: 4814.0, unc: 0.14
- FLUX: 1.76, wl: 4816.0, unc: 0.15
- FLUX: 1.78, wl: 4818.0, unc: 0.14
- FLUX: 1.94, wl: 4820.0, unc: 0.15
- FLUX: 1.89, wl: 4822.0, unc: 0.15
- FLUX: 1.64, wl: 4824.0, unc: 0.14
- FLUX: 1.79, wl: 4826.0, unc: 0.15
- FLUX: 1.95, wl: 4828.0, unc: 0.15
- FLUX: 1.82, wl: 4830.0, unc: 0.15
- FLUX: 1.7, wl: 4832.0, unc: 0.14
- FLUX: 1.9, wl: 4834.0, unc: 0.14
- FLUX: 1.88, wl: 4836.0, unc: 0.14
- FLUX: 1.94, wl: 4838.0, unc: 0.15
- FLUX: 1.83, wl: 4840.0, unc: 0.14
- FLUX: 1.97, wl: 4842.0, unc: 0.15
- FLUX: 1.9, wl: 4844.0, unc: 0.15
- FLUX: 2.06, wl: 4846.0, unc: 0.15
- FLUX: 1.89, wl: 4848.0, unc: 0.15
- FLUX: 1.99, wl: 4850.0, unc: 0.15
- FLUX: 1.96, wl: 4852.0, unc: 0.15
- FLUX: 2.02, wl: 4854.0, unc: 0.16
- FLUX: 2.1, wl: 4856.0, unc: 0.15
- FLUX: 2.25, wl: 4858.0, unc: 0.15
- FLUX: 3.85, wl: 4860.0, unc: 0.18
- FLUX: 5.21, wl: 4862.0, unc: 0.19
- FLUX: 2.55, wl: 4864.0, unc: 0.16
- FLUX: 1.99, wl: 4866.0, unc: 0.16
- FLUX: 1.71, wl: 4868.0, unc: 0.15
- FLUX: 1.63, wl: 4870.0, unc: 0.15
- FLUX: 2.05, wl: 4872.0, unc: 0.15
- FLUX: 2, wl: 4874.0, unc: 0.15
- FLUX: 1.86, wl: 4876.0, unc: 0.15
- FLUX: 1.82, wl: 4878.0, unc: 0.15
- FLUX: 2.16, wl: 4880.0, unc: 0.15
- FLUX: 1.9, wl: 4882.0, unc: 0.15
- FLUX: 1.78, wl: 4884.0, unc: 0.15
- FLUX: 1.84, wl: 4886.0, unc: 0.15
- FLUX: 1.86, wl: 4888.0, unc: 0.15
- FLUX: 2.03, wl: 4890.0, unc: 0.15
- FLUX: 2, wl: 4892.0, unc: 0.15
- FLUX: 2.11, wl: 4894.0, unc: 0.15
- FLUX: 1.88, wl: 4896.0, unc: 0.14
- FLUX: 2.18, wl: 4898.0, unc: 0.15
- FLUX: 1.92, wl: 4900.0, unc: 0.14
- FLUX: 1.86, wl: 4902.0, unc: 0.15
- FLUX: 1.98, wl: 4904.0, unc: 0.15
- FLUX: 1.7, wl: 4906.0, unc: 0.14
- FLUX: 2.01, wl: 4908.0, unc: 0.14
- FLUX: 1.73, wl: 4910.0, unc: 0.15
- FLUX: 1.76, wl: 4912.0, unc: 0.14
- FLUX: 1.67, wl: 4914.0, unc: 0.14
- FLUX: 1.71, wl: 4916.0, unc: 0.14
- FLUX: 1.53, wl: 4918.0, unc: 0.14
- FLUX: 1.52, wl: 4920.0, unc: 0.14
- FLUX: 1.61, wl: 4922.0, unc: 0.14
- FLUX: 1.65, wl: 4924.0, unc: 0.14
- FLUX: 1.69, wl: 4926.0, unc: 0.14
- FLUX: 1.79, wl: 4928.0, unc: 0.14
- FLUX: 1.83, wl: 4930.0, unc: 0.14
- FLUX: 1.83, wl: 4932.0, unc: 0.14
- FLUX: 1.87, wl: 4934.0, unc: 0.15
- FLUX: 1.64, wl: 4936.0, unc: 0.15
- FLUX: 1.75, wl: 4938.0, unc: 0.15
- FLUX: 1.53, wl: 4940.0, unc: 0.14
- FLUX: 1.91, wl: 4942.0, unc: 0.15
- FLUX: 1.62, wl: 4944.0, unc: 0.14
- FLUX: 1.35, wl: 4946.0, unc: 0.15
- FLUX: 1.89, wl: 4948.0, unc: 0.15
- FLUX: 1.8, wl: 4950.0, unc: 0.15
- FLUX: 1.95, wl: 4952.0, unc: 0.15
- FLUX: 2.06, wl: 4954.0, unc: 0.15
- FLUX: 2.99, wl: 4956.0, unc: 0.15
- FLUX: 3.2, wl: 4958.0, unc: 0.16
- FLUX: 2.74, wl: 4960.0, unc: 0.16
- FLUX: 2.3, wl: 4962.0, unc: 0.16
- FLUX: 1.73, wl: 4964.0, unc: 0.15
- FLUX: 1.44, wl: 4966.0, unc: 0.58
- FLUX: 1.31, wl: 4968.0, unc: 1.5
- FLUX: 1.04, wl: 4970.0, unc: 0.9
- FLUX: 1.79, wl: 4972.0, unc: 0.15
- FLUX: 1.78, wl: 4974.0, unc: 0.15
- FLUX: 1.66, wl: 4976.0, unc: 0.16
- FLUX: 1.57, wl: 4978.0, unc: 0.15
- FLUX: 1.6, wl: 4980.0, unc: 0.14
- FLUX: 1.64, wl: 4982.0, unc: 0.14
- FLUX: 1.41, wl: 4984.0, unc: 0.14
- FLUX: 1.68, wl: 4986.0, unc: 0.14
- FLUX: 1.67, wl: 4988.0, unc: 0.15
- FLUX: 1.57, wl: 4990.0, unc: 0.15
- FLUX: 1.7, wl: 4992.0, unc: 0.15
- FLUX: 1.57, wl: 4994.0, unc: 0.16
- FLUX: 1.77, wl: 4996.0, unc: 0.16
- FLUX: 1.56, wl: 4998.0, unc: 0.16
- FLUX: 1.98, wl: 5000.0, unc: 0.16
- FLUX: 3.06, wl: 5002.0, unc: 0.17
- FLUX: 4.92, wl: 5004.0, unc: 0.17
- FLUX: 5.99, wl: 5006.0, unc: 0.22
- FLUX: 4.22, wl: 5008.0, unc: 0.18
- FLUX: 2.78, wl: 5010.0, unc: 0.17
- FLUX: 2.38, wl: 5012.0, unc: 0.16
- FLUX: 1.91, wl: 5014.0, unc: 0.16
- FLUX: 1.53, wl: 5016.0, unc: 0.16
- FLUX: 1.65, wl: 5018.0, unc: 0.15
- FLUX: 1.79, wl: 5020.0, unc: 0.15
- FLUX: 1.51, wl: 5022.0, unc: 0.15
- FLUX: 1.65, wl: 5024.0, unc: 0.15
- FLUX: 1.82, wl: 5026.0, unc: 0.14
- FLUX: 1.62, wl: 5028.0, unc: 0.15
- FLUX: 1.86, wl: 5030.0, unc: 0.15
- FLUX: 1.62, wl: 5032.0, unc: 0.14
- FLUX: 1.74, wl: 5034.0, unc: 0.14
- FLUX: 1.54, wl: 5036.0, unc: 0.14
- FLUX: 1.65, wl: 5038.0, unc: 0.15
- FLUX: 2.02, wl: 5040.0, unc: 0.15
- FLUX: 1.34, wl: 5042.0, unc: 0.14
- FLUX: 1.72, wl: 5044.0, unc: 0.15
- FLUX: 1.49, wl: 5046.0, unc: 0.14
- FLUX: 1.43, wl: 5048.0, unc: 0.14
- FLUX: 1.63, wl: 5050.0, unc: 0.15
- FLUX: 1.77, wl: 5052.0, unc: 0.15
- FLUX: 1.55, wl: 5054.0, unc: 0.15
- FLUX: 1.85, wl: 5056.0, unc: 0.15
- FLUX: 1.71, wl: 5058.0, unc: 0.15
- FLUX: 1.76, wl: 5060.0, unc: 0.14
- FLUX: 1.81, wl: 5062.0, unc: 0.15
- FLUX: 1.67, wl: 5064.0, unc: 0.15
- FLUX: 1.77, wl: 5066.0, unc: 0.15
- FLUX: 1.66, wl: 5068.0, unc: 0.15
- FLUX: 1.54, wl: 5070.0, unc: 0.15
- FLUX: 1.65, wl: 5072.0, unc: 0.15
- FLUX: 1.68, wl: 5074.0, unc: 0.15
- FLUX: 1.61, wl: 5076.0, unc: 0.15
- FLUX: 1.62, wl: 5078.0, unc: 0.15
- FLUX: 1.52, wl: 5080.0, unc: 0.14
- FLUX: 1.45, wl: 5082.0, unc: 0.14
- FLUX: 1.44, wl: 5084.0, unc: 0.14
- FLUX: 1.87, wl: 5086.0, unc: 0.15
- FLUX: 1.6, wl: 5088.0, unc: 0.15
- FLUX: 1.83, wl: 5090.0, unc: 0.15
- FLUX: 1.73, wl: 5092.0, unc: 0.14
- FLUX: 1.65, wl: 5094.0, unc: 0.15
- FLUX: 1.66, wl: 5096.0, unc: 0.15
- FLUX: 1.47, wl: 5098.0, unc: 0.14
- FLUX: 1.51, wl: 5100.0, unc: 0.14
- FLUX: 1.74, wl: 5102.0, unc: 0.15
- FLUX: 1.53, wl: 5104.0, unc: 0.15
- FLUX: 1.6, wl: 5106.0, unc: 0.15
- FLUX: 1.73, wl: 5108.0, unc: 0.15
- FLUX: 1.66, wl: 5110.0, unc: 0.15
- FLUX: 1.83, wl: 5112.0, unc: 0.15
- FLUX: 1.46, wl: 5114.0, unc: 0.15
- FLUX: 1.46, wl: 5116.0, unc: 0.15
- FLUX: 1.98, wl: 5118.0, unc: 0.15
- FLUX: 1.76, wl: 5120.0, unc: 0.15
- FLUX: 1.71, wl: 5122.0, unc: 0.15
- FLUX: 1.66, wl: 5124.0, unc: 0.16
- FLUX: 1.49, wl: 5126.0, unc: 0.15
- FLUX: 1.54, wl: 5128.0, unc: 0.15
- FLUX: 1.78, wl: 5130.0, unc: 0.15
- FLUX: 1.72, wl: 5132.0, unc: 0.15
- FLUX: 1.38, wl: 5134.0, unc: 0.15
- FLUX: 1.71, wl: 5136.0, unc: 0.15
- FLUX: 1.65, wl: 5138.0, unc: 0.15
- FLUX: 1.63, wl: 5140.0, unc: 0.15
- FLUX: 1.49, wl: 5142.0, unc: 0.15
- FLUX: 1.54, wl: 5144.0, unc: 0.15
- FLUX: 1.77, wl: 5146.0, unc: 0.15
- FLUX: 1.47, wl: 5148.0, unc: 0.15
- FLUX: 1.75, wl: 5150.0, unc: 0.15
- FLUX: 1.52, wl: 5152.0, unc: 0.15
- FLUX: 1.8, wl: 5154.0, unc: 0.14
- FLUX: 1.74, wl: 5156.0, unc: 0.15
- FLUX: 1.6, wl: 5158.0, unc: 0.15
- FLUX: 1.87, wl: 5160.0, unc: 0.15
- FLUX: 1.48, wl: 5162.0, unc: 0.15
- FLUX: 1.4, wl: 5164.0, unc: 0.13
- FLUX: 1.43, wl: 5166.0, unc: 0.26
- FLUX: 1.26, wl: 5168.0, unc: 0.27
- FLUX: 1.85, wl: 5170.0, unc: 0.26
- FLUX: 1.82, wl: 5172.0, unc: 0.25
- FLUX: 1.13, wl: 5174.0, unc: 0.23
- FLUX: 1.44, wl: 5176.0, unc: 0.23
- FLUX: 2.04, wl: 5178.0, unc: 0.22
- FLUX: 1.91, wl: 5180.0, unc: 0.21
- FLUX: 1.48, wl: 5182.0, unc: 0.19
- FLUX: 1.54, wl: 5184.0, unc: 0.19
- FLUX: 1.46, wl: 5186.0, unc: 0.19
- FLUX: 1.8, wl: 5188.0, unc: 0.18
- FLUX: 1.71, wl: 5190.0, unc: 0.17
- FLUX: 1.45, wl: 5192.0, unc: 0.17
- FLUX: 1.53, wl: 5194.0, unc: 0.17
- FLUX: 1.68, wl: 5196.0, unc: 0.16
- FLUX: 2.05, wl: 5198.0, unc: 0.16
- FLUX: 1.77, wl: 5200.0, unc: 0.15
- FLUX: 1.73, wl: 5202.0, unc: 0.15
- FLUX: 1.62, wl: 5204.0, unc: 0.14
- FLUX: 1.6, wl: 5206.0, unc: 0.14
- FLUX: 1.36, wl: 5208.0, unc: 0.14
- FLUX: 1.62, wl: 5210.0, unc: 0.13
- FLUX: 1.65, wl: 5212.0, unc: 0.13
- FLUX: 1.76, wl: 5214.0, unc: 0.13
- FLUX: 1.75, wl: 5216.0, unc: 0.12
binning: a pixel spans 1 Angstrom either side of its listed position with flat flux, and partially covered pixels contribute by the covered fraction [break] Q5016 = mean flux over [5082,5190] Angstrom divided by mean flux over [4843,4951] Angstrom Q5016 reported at 0.83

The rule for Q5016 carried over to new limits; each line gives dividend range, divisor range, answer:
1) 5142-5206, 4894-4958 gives 0.89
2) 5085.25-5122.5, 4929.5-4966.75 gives 0.85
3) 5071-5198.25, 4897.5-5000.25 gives 0.91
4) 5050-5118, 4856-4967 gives 0.82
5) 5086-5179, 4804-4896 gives 0.81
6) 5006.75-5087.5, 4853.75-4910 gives 0.83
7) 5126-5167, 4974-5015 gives 0.69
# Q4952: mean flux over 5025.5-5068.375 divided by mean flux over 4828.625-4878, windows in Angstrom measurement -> 0.78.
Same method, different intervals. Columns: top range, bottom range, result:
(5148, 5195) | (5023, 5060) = 0.96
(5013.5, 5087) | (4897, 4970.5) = 0.90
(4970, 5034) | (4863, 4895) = 1.07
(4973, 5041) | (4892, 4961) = 1.09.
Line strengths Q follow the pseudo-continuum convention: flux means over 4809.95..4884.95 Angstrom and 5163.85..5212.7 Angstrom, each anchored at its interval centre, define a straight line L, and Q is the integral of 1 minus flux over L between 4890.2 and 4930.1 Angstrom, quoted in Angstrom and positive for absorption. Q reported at 3.3 Angstrom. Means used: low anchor 2.05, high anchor 1.62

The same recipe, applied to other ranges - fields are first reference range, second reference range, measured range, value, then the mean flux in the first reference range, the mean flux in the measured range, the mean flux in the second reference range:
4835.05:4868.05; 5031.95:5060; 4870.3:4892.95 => 2.9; 2.32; 1.93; 1.65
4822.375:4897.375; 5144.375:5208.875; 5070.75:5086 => 1.5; 2.08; 1.59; 1.63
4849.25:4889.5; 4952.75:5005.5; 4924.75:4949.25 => 4.4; 2.23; 1.72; 2.03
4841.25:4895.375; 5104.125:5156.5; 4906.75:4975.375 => 6.6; 2.17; 1.82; 1.64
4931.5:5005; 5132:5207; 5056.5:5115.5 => 3.4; 1.92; 1.65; 1.63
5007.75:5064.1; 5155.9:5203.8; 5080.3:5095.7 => 0.8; 1.8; 1.65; 1.63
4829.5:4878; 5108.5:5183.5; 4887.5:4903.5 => 0.8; 2.17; 1.98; 1.63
